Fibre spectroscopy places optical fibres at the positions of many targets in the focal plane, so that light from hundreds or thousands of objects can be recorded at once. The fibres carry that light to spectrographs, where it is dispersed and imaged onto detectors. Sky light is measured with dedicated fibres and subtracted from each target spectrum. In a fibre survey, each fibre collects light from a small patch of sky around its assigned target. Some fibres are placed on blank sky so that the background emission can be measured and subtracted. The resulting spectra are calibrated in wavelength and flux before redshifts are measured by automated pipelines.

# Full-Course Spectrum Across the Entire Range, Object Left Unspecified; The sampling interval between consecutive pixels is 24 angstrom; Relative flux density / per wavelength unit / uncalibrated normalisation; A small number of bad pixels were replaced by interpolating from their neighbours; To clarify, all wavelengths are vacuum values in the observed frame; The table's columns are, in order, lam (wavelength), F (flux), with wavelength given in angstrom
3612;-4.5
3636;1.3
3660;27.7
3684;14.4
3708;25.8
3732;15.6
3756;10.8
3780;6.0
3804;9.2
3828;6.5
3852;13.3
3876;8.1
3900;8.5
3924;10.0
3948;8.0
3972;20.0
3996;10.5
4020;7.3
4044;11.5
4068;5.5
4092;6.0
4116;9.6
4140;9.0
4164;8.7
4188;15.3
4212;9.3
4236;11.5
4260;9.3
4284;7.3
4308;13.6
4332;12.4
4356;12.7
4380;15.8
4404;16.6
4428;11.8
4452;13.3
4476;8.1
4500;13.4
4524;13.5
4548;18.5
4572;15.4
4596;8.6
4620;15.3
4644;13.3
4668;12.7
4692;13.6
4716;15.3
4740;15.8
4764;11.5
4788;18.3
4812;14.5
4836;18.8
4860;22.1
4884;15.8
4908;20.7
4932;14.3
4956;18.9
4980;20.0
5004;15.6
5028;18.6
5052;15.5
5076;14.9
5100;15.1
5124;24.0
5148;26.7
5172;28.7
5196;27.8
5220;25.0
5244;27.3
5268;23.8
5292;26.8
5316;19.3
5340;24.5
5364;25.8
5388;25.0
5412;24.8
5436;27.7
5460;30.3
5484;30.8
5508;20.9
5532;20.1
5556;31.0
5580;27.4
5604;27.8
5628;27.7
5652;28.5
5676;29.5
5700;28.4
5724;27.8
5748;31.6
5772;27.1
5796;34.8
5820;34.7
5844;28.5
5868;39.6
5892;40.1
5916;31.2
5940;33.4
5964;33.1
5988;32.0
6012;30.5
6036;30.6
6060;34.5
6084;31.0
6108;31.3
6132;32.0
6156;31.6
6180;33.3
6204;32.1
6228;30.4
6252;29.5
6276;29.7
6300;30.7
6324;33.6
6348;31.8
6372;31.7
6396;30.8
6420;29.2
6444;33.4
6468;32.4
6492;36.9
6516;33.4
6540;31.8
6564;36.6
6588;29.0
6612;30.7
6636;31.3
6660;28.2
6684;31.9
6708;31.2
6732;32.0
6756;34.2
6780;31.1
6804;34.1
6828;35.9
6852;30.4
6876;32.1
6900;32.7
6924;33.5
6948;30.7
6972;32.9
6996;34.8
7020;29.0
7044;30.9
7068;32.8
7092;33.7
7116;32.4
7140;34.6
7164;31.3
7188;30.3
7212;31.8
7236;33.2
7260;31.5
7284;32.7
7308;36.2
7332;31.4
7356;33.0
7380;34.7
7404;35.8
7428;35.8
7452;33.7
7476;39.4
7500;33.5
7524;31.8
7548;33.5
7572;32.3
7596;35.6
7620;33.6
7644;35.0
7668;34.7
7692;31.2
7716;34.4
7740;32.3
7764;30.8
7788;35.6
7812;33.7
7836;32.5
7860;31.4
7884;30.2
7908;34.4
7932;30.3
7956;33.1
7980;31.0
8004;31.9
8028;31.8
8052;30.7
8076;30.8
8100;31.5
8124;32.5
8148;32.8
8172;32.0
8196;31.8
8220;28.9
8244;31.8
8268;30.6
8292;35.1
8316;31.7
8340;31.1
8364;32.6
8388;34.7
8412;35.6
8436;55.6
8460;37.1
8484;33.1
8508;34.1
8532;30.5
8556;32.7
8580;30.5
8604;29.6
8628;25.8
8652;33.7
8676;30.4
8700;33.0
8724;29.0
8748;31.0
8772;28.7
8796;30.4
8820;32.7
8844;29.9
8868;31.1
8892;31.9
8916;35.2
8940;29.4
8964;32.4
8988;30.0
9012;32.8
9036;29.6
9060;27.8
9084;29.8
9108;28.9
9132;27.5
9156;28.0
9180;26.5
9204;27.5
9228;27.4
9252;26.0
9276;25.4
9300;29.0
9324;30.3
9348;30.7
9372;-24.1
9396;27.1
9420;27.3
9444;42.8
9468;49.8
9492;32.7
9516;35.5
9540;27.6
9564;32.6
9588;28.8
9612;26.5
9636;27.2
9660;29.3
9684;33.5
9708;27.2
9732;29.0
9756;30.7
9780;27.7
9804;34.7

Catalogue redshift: 0.29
